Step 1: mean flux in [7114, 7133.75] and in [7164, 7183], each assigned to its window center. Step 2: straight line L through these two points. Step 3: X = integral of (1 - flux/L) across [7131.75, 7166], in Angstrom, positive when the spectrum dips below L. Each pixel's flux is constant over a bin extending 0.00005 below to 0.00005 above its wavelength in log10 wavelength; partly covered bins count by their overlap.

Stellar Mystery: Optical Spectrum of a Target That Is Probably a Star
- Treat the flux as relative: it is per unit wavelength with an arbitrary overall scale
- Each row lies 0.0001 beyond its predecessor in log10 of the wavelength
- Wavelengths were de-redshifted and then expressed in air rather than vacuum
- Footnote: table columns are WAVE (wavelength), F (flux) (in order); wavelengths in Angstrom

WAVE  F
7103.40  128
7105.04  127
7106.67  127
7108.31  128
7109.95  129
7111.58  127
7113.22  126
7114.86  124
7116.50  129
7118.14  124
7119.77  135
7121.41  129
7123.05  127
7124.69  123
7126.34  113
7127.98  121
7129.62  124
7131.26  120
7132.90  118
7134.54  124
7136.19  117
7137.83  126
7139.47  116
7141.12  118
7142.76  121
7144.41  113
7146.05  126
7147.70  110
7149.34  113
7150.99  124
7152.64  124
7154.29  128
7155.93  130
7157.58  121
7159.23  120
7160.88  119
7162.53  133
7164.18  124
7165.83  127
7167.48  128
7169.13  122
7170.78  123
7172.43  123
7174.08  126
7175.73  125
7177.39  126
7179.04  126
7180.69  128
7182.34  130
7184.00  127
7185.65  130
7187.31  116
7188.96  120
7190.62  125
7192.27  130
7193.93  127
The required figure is 0.9 Angstrom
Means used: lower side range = 124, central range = 121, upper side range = 126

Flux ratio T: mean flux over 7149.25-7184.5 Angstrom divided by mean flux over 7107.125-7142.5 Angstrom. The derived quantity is 1.0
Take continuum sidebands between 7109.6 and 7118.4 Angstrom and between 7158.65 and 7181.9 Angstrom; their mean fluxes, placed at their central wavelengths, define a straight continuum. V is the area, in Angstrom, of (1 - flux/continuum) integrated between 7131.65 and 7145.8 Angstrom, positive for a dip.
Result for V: 0.7 Angstrom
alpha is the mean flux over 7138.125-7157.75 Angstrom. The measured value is 120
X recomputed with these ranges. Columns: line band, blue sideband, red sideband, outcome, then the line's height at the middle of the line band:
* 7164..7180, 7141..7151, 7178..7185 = 0.00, 125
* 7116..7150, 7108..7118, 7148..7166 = 1.10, 125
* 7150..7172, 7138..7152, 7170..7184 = -0.49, 122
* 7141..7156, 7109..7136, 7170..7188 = 0.55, 125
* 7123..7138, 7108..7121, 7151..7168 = 0.72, 127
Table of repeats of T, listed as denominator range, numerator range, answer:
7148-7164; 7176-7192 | 1.02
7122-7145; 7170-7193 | 1.04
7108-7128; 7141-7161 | 0.96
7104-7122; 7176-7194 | 0.98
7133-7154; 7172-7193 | 1.05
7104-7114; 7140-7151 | 0.92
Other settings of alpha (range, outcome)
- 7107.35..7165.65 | 123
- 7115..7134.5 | 124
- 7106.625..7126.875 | 126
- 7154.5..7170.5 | 125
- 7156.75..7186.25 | 125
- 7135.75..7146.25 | 119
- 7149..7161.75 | 123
